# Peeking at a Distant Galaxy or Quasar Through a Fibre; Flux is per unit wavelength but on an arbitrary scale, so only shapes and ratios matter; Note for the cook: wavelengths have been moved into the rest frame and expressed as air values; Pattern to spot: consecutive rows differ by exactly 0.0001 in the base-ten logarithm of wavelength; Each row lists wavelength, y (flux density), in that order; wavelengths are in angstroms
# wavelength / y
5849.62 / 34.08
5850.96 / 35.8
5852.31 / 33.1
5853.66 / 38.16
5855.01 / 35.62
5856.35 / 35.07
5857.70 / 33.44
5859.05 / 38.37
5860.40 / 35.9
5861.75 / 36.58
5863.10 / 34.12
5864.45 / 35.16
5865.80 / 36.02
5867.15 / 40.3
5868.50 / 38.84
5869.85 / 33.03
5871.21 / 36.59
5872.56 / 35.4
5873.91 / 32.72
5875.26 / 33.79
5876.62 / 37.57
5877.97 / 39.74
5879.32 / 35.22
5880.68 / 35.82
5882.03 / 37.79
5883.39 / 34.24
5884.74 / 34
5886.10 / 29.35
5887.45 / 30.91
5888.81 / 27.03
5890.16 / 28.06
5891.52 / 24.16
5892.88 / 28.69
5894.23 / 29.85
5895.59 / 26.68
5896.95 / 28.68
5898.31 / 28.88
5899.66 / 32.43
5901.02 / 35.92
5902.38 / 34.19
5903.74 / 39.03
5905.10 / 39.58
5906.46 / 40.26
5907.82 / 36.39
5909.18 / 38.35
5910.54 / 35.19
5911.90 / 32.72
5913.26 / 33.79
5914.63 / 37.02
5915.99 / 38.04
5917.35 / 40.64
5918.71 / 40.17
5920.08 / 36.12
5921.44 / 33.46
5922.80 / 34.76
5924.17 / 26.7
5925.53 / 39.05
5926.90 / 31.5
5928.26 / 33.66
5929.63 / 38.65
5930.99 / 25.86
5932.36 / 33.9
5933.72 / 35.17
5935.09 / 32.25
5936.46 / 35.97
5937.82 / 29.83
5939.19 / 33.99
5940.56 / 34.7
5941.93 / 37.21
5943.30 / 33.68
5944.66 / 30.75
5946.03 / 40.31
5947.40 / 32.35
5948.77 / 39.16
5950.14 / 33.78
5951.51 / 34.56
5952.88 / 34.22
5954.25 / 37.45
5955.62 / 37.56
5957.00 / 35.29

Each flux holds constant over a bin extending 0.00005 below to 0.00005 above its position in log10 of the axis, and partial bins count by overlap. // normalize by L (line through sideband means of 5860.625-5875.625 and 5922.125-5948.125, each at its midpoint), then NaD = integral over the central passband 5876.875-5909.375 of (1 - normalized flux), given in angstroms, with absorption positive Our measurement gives 1.7 angstroms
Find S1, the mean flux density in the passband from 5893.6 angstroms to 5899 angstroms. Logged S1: 28.5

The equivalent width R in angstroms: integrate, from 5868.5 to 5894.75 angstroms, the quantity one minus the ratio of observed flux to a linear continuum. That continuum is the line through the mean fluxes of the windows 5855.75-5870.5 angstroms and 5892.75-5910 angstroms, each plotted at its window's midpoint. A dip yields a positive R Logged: 1.6 angstroms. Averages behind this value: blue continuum 36.1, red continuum 34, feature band 33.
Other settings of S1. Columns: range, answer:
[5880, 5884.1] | 35.9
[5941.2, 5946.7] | 35.5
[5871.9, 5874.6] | 34.1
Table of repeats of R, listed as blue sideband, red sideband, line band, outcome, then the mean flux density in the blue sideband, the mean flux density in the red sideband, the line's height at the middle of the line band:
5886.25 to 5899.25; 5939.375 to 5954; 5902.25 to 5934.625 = -4.29 angstroms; 28.3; 35.1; 31.5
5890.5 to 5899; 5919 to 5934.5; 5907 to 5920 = -2.35 angstroms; 27.8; 33.7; 31.3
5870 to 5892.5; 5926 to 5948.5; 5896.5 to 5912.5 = -0.84 angstroms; 33.2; 33.9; 33.5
